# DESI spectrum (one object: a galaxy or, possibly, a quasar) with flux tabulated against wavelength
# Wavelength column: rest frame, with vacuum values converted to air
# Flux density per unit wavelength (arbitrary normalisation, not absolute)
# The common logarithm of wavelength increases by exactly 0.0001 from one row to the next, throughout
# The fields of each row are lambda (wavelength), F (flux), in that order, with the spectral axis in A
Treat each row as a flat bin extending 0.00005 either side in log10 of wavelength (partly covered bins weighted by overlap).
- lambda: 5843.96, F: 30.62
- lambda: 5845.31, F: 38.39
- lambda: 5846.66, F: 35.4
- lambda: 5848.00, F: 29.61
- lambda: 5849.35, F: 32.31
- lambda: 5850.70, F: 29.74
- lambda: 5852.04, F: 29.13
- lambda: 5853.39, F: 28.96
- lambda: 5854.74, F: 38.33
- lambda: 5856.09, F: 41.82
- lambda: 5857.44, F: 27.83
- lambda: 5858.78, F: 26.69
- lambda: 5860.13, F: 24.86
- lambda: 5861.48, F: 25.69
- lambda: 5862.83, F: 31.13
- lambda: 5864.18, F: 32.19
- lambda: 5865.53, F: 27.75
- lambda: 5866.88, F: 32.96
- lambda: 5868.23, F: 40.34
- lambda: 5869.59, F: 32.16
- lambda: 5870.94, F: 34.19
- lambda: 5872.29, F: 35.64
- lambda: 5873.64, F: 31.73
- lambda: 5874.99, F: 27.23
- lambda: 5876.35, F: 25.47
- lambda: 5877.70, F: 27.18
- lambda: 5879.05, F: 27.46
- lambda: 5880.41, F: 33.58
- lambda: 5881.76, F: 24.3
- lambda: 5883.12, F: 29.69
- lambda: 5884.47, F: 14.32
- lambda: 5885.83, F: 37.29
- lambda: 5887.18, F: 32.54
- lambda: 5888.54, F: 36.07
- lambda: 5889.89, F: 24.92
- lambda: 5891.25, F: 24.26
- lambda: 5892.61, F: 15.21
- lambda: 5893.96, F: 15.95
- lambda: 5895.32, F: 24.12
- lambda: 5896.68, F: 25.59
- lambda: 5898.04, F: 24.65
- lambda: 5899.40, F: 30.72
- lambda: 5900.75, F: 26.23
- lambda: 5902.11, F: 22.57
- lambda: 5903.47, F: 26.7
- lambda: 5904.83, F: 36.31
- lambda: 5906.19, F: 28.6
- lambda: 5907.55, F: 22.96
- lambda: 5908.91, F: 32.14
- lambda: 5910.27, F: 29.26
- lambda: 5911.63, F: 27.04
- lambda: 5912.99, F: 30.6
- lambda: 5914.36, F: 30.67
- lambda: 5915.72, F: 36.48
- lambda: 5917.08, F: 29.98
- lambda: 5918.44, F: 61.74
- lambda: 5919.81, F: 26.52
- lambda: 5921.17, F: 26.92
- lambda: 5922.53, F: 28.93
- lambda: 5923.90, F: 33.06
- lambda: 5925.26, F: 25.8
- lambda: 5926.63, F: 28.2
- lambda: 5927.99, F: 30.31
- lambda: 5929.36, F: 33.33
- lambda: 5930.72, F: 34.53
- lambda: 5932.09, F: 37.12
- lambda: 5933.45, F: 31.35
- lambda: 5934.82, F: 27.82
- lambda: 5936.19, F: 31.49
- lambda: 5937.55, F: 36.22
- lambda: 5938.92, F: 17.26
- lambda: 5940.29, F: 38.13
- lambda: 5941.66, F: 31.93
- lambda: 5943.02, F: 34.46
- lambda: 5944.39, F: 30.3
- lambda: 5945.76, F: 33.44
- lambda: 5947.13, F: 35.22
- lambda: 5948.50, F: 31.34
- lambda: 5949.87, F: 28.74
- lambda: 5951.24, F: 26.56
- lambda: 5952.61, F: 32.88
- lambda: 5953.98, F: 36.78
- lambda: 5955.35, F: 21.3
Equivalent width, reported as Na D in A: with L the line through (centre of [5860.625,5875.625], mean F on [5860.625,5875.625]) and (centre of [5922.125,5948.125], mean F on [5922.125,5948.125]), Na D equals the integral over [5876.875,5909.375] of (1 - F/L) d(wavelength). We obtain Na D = 5.09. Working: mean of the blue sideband 31.8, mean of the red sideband 31.5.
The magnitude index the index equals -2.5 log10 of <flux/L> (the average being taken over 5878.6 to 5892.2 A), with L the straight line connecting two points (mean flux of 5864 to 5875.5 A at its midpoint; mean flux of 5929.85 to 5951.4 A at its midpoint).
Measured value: 0.16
